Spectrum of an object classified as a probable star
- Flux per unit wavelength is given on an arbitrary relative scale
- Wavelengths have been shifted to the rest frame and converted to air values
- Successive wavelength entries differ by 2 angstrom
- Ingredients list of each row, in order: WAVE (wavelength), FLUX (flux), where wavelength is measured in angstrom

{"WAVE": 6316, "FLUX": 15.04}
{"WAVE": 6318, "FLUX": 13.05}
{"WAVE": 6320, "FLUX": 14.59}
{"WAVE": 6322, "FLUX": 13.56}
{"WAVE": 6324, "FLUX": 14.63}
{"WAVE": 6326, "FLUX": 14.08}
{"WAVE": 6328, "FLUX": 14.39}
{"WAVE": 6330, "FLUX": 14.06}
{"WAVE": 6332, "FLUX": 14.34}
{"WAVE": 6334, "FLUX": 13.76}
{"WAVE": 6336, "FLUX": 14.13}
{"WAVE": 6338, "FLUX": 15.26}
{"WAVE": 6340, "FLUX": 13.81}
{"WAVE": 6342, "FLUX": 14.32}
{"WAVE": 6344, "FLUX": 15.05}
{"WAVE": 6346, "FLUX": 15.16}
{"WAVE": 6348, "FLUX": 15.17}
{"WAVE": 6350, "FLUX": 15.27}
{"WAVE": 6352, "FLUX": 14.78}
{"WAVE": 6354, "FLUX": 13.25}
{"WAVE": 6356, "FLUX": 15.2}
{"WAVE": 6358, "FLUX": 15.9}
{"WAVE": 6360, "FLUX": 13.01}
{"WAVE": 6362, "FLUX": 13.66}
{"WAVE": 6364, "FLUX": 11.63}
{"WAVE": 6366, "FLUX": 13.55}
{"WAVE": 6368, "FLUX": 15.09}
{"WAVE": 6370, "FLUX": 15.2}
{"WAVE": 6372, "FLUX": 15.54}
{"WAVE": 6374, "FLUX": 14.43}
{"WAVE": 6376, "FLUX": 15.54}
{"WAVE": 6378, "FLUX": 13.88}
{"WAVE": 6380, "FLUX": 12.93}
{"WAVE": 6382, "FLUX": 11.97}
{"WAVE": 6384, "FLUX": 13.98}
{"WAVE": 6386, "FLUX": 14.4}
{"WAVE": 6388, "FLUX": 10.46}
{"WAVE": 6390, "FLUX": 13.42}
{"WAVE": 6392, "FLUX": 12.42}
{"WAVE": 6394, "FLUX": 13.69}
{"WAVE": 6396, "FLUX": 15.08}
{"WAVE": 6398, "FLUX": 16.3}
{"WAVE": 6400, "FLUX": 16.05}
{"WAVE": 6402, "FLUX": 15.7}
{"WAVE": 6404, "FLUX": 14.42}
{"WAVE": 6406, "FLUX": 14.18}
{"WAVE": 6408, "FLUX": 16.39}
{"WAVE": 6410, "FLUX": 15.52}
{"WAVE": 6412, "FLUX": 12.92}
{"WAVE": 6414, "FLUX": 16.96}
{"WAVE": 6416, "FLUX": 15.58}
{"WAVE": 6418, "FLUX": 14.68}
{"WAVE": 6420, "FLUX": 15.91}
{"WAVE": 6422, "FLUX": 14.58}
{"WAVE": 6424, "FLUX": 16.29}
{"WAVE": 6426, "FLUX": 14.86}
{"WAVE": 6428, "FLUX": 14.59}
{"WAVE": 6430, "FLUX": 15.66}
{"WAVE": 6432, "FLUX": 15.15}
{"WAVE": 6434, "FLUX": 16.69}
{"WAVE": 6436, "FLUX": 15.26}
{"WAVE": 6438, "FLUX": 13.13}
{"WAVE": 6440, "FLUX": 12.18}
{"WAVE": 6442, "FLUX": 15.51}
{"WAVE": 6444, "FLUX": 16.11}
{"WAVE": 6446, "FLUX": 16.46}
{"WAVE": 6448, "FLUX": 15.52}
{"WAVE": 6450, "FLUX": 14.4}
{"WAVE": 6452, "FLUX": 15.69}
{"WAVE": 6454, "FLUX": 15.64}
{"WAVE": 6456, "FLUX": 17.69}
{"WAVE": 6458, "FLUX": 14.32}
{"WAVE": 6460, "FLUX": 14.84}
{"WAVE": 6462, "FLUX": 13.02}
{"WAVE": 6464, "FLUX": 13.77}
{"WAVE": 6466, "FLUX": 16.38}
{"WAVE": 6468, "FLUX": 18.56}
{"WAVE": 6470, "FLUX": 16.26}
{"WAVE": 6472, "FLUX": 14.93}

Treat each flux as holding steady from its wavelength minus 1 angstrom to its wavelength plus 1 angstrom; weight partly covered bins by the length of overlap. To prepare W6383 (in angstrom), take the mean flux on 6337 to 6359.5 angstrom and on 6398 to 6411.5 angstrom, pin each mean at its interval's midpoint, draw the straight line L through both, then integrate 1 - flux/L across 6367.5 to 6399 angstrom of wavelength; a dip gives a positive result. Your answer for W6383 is 2.4 angstrom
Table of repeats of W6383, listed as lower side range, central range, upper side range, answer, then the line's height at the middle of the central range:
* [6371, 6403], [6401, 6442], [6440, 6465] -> -1.13 angstrom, 14.6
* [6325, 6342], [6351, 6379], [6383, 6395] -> -1.59 angstrom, 13.6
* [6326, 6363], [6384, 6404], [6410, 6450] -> 0.93 angstrom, 14.9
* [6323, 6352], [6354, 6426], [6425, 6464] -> 1.64 angstrom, 14.8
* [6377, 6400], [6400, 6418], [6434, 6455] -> -1.37 angstrom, 14.1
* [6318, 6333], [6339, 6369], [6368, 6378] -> 0.73 angstrom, 14.7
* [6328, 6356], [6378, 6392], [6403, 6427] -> 1.89 angstrom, 14.9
